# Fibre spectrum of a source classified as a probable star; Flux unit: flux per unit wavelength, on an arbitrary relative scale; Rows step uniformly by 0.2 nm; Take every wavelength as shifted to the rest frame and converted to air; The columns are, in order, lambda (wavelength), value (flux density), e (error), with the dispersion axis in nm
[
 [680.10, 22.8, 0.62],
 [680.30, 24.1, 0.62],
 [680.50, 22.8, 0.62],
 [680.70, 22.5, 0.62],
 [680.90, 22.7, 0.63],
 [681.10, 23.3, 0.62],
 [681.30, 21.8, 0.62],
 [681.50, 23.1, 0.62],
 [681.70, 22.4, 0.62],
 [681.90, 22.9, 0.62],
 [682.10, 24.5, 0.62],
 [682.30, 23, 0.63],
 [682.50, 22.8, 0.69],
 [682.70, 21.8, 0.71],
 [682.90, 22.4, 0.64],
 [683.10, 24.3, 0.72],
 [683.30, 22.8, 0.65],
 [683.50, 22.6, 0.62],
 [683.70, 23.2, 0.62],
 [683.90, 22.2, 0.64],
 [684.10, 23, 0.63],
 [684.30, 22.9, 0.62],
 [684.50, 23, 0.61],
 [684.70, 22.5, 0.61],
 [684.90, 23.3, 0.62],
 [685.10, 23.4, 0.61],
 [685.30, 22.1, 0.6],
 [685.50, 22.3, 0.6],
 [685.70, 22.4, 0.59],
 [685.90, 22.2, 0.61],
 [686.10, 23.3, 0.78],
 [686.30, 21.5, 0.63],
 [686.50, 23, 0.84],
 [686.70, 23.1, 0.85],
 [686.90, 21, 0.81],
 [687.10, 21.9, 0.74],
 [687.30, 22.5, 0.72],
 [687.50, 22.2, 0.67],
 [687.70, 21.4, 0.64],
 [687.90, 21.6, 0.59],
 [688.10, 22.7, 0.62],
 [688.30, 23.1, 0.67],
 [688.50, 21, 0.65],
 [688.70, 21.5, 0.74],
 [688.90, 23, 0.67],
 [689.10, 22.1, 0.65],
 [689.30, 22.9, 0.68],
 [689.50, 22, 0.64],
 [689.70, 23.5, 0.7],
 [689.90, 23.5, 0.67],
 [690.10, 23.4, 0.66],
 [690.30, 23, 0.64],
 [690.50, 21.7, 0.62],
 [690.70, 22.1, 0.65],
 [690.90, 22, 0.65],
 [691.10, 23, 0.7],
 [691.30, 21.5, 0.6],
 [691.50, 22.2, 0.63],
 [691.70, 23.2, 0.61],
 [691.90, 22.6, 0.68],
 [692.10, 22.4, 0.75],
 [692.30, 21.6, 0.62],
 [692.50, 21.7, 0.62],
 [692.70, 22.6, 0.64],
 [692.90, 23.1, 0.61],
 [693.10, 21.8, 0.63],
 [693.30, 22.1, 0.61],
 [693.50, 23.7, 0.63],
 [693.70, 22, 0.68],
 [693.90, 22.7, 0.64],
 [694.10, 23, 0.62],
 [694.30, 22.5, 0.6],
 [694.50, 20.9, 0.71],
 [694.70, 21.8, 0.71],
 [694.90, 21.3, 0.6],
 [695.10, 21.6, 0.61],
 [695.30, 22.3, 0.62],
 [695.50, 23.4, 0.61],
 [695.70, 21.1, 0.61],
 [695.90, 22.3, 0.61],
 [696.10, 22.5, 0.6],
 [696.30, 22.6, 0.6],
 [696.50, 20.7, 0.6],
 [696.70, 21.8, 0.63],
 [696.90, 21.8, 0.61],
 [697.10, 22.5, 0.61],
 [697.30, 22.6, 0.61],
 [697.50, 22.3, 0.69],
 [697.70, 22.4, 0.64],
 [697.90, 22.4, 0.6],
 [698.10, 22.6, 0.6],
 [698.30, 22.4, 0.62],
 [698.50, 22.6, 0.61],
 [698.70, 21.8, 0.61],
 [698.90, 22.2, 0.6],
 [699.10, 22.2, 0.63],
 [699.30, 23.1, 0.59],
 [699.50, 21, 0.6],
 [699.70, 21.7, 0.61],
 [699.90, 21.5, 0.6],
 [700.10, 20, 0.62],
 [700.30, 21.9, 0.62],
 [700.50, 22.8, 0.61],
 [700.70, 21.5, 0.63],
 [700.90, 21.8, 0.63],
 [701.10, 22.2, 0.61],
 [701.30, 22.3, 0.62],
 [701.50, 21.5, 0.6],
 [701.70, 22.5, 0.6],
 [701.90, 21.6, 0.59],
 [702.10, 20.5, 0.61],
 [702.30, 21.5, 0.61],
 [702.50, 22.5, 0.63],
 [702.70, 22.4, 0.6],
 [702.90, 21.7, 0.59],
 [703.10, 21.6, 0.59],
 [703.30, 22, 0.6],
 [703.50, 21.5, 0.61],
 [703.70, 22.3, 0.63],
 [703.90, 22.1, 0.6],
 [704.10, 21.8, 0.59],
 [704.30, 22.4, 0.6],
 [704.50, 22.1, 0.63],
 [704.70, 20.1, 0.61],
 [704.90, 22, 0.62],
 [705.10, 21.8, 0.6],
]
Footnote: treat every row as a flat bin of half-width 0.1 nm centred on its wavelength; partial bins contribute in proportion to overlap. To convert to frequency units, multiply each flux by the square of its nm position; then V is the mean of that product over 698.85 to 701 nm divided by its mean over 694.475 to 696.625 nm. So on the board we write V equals 1.0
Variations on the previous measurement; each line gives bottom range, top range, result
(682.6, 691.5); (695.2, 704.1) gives 1.01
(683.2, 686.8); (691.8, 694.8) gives 1.01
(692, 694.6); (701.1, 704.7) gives 1.01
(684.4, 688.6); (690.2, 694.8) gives 1.02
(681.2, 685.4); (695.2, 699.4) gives 1.01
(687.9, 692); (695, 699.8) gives 1.01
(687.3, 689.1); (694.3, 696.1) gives 1.01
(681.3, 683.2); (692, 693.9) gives 1.00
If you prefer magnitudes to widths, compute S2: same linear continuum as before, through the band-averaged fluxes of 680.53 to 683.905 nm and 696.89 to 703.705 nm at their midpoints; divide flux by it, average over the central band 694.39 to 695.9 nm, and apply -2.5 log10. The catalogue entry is 0.020 mag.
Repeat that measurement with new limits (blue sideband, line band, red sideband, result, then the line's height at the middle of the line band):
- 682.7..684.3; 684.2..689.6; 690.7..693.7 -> 0.01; 22.7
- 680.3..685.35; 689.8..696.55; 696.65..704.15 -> 0.00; 22.3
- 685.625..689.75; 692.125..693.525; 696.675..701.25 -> -0.01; 22.2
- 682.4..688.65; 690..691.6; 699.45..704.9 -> -0.01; 22.3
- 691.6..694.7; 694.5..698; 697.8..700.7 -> 0.01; 22.2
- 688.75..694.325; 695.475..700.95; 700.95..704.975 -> 0.00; 22.1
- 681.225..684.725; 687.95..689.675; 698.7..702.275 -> 0.01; 22.5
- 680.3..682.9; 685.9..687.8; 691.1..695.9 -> 0.02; 22.6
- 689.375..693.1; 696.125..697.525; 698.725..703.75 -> 0.00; 22.1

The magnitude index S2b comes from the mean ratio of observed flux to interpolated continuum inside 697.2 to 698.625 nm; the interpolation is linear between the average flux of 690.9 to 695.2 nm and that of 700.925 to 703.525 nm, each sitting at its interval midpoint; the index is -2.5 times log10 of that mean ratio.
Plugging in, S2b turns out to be -0.02 mag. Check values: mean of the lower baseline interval 22.2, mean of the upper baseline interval 21.8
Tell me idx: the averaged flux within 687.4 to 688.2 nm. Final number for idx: 22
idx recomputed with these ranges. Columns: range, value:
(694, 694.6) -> 22.1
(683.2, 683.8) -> 22.9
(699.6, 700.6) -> 21.6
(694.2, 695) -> 21.6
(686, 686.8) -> 22.7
